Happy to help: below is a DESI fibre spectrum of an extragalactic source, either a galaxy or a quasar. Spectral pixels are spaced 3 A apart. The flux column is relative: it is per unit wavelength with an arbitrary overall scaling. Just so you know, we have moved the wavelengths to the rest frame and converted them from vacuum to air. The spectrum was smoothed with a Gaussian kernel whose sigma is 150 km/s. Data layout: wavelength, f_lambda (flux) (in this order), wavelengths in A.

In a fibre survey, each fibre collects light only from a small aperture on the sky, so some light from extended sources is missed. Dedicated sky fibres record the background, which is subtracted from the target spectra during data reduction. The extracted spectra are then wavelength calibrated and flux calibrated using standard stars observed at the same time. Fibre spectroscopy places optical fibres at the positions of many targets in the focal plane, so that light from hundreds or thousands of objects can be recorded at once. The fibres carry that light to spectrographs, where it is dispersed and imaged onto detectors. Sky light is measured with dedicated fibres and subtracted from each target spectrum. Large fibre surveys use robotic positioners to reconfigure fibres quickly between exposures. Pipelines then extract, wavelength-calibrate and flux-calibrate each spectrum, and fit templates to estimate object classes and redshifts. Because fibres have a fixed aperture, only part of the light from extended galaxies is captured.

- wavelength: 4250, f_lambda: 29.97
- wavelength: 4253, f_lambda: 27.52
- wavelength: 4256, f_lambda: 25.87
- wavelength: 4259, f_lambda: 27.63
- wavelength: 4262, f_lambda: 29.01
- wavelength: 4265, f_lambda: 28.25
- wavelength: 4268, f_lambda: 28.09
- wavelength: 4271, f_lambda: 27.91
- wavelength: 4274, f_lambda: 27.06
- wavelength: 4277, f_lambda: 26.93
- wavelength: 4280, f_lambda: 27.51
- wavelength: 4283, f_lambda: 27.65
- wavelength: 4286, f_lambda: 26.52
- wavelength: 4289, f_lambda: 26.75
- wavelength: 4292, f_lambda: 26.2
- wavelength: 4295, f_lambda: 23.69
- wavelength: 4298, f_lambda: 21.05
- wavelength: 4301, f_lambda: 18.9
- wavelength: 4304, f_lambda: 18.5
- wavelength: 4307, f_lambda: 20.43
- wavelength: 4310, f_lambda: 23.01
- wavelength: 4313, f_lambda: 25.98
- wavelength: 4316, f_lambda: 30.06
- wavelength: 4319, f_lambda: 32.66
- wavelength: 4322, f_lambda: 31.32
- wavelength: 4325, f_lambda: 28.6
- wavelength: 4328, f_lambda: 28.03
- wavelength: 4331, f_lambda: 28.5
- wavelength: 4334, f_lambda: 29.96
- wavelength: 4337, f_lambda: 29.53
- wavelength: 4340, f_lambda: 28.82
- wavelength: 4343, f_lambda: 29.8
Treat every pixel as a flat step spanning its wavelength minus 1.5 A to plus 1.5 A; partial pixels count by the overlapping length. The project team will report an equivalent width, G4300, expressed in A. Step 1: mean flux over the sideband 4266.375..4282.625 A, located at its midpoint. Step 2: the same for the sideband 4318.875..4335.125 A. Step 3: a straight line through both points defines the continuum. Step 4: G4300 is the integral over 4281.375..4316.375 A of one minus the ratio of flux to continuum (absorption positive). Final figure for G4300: 5.6 A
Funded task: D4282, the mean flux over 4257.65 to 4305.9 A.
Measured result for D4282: 25.7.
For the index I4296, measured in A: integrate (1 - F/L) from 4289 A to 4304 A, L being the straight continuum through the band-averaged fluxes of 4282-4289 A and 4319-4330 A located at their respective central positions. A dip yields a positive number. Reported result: 2.8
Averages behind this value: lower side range 27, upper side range 29.7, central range 22.5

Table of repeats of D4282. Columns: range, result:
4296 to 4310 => 20.2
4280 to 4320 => 24.7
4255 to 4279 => 27.6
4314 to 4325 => 30.7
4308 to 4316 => 25.3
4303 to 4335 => 27.1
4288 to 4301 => 23.7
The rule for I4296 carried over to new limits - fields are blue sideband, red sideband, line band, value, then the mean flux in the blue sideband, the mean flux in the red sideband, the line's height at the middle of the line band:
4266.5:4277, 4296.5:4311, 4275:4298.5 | -1.8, 27.6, 20.3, 24.2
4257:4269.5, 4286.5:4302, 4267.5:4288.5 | -1.1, 28.1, 23.7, 26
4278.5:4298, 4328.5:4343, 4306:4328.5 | 0.3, 26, 29.2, 27.9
